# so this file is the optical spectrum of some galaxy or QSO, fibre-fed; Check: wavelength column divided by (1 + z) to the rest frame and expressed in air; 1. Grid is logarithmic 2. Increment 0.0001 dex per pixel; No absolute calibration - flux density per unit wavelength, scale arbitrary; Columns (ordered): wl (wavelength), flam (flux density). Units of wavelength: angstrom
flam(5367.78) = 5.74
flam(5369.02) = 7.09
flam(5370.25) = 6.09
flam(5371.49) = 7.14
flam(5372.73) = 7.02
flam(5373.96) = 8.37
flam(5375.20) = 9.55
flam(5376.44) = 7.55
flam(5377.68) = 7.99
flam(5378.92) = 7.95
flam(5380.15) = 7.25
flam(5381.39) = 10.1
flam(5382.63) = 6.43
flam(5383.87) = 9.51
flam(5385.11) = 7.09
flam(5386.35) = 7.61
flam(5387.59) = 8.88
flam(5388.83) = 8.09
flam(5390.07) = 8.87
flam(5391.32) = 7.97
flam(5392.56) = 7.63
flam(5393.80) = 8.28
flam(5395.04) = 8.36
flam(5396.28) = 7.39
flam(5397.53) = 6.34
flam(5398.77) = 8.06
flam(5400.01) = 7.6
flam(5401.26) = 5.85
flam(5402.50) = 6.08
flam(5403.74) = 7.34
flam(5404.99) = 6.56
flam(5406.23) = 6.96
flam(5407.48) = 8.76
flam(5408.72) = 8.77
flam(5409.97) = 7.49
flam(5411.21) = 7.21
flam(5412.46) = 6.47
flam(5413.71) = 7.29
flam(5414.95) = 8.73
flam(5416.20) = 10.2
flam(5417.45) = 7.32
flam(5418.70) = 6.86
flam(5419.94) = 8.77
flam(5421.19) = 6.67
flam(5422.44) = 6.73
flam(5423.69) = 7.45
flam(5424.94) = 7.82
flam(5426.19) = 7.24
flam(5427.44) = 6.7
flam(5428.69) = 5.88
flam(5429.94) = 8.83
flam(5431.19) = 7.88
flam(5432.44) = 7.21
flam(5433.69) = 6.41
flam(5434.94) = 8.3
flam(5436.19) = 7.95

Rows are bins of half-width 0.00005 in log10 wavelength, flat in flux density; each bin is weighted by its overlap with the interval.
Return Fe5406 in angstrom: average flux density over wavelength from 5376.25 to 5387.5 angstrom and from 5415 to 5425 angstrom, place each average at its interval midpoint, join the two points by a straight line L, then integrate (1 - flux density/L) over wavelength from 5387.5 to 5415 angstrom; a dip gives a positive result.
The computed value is 1.1 angstrom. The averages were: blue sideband 8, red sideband 7.77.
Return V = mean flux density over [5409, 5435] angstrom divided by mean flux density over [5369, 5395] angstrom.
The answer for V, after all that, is 0.94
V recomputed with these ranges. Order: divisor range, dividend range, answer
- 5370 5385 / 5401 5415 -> 0.92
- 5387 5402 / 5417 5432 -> 0.95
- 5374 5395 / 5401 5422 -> 0.92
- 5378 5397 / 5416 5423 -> 0.94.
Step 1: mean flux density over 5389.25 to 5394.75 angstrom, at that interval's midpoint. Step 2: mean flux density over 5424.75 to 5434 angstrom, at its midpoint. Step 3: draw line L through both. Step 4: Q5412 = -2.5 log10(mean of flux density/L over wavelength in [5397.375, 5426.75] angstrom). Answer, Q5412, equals 0.03 mag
